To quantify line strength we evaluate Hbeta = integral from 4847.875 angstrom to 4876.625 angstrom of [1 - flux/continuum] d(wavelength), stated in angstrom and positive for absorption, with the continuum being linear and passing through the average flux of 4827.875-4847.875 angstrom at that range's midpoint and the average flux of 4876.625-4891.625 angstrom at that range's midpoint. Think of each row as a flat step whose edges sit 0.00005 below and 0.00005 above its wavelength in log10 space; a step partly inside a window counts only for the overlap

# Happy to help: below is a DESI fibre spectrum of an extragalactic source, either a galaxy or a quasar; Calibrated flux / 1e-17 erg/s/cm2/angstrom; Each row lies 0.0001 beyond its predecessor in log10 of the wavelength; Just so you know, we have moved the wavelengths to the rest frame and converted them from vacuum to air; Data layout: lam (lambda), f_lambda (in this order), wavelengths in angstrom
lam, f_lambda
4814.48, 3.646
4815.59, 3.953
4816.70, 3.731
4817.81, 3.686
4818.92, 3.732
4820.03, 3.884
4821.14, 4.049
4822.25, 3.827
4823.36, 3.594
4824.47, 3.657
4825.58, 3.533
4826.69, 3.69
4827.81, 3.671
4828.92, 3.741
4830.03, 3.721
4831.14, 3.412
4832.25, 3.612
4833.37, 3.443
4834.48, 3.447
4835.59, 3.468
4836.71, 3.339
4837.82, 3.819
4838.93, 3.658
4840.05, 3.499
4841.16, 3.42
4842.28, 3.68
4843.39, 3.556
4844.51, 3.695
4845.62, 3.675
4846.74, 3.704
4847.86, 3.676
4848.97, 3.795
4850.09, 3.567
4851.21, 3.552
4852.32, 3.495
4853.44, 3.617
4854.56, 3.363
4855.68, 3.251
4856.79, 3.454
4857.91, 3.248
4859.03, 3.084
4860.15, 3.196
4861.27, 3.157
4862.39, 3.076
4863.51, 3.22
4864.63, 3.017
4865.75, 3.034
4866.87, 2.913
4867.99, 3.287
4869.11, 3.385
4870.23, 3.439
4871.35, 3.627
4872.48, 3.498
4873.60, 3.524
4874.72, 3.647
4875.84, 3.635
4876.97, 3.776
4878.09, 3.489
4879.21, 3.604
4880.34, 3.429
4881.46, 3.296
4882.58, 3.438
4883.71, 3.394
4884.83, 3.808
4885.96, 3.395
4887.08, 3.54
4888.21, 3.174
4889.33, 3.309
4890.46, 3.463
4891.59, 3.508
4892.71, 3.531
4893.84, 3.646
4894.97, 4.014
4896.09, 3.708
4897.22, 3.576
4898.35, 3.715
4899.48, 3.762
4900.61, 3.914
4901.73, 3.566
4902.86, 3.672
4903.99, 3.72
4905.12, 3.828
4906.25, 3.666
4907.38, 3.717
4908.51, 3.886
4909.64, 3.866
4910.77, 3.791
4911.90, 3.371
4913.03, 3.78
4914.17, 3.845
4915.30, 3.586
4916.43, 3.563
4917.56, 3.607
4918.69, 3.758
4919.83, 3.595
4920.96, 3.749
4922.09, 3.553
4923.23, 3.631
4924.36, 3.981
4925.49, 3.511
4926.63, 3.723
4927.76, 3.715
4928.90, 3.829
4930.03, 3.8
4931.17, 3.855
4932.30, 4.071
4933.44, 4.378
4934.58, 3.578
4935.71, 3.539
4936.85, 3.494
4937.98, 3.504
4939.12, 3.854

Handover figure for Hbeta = 1.24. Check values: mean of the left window 3.59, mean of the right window 3.47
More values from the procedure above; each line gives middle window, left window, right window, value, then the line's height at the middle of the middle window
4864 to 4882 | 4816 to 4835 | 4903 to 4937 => 1.4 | 3.7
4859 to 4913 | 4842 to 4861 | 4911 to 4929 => 1.1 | 3.59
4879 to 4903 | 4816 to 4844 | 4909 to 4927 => 0.7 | 3.67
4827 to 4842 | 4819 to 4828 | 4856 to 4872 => 0.2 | 3.6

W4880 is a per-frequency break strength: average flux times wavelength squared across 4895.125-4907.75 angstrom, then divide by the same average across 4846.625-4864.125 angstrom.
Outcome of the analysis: 1.12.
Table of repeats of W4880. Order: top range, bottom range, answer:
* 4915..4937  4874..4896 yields 1.07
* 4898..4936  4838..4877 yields 1.11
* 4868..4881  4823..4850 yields 1.00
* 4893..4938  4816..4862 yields 1.08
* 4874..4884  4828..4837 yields 1.02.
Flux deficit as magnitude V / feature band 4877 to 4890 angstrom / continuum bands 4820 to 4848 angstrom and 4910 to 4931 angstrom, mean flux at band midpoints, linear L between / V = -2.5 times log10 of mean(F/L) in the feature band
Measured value 0.06 mag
